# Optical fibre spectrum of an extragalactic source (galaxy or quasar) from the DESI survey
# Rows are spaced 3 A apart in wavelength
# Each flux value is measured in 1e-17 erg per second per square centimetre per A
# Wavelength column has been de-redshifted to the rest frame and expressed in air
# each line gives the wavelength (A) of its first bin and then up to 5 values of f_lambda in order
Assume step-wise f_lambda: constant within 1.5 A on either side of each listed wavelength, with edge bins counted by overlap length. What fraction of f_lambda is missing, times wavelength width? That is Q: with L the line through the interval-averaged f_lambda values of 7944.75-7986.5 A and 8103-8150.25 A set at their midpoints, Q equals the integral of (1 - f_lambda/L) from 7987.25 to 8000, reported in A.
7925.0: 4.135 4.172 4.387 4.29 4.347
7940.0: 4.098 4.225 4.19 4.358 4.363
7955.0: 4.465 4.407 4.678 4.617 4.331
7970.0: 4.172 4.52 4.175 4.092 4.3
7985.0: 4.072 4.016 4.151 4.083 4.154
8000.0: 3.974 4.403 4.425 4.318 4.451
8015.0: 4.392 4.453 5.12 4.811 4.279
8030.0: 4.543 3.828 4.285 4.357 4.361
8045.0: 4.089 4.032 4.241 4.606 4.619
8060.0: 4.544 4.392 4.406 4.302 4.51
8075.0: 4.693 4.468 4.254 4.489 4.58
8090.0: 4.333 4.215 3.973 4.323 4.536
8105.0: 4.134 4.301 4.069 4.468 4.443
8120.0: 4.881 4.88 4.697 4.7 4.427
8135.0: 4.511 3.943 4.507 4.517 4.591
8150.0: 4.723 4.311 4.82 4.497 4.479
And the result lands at 0.8 A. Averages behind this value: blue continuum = 4.34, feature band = 4.09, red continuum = 4.48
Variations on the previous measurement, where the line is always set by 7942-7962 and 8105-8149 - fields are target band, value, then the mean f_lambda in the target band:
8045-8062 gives 0.2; 4.38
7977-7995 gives 1.1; 4.12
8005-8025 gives -0.7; 4.56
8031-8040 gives 0.5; 4.17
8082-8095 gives 0.2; 4.38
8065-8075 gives 0.0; 4.45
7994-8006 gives 0.6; 4.2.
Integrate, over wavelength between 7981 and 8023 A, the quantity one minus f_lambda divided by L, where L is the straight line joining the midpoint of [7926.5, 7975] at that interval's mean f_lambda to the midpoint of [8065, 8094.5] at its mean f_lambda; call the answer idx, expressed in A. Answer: 0.63 A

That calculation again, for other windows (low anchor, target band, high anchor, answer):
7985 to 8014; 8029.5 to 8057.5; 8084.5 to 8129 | 0.2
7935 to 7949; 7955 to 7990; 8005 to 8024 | 0.4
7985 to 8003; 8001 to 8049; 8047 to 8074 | -1.5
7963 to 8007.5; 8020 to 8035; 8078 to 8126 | -0.7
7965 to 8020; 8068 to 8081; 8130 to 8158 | -0.3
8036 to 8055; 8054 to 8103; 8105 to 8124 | -0.6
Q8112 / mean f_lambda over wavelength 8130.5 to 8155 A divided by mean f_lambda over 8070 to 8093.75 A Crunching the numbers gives 1.00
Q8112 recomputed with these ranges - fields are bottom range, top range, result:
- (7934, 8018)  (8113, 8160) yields 1.06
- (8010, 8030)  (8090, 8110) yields 0.93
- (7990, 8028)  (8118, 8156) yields 1.04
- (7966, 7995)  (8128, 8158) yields 1.07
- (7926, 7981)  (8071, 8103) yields 1.02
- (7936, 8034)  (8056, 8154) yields 1.03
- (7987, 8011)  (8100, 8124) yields 1.06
